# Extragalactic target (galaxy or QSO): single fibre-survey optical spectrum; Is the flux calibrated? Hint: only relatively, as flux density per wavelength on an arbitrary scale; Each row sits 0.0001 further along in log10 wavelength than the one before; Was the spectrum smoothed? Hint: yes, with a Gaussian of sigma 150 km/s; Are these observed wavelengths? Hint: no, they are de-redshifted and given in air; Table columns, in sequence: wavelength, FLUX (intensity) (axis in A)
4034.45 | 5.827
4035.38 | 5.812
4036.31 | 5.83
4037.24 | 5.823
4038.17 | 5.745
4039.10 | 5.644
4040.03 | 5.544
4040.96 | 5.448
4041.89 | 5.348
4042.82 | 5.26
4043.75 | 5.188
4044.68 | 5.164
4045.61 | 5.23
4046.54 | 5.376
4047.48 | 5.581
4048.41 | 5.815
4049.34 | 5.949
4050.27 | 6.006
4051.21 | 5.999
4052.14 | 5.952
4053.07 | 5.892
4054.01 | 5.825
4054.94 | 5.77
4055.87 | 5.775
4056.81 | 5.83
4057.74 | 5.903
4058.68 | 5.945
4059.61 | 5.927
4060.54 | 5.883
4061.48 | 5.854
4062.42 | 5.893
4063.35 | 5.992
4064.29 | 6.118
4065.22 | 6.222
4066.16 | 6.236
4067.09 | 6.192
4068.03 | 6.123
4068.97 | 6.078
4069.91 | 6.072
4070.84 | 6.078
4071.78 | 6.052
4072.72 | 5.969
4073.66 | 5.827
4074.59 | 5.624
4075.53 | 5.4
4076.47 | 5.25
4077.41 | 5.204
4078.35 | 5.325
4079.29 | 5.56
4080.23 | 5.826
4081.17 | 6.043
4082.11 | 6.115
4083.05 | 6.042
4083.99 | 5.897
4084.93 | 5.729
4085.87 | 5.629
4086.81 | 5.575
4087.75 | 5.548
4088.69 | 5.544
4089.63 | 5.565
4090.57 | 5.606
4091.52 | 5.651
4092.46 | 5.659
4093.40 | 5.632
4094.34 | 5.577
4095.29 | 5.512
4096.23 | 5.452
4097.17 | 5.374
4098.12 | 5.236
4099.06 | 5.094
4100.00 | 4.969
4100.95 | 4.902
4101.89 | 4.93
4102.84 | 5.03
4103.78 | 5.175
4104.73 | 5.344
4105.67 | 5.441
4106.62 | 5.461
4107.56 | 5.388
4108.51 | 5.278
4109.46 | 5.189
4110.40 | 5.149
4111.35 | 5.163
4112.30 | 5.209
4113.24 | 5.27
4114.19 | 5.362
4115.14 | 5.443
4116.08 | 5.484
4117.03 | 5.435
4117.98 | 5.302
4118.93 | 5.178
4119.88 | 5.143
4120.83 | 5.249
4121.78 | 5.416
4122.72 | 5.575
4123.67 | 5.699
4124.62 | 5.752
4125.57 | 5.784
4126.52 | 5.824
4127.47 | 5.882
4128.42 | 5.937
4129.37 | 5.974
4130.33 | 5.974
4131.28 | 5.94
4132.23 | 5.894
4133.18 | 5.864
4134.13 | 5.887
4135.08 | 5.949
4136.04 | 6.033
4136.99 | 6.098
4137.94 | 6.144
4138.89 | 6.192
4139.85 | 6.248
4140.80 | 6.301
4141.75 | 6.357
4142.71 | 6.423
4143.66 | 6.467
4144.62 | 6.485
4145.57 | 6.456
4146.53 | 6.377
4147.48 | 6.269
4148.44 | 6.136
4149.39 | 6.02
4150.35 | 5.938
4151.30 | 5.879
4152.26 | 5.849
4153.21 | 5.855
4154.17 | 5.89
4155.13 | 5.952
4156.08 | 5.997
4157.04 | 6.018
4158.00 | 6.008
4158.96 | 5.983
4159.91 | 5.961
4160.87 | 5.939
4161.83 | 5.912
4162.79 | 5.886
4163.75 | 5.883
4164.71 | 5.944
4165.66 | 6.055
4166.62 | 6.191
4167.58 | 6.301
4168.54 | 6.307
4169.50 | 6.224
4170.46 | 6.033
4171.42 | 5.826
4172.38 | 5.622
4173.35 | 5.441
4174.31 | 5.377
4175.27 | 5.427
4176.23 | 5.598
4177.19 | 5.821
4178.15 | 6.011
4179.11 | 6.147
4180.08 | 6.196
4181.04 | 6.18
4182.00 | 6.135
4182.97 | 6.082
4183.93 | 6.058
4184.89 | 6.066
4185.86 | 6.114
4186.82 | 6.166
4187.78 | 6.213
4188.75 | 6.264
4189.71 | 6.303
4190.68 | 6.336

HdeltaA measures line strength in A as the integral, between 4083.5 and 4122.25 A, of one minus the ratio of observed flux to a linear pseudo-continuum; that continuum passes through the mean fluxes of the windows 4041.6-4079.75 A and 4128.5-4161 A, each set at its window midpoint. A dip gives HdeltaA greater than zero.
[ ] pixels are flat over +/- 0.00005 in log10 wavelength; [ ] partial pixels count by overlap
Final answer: 3.6 A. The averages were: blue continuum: 5.77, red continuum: 6.08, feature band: 5.37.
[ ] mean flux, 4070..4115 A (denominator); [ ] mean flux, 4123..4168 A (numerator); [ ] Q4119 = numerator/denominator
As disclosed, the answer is 1.10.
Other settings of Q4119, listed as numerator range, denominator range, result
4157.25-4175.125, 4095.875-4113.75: 1.14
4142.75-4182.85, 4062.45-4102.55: 1.06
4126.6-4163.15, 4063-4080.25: 1.04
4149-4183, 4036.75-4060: 1.05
